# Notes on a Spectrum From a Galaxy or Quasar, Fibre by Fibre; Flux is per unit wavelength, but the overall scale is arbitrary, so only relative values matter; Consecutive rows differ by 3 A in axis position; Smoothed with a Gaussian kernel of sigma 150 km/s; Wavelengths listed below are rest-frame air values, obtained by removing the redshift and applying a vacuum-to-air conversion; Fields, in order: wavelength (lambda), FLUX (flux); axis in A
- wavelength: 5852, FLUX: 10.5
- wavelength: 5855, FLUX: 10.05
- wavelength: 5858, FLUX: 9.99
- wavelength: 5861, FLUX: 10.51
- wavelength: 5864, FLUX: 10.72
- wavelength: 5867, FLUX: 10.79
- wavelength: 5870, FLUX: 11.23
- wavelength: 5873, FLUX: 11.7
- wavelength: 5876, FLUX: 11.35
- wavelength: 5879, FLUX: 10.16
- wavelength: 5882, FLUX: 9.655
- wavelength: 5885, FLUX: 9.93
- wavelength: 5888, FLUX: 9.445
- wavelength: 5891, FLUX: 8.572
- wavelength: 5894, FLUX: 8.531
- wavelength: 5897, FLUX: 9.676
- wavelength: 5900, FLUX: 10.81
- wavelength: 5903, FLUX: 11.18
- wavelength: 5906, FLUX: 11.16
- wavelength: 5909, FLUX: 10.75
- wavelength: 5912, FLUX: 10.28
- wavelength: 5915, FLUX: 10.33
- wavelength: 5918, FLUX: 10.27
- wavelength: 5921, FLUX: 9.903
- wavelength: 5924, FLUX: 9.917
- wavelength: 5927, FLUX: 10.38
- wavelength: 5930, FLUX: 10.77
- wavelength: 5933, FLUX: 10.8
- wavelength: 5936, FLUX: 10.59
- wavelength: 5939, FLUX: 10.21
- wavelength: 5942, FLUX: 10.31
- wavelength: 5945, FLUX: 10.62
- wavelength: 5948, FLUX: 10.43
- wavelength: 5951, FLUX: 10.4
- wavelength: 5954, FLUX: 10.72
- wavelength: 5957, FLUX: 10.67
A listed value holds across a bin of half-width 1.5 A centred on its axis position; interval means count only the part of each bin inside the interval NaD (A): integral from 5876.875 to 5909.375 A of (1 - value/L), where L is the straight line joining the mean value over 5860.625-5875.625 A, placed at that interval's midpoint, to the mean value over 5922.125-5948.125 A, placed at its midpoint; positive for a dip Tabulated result 2.5 A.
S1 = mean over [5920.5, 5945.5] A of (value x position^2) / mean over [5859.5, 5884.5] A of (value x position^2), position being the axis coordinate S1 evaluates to 0.99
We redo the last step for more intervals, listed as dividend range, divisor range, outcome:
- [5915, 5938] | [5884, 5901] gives 1.11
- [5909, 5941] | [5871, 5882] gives 0.97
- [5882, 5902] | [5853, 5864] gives 0.94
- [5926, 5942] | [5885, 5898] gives 1.17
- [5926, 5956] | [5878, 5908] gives 1.08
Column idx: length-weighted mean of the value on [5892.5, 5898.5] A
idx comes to 9.1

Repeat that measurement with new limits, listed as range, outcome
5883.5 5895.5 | 9.12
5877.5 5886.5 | 9.91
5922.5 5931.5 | 10.4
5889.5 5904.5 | 9.75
